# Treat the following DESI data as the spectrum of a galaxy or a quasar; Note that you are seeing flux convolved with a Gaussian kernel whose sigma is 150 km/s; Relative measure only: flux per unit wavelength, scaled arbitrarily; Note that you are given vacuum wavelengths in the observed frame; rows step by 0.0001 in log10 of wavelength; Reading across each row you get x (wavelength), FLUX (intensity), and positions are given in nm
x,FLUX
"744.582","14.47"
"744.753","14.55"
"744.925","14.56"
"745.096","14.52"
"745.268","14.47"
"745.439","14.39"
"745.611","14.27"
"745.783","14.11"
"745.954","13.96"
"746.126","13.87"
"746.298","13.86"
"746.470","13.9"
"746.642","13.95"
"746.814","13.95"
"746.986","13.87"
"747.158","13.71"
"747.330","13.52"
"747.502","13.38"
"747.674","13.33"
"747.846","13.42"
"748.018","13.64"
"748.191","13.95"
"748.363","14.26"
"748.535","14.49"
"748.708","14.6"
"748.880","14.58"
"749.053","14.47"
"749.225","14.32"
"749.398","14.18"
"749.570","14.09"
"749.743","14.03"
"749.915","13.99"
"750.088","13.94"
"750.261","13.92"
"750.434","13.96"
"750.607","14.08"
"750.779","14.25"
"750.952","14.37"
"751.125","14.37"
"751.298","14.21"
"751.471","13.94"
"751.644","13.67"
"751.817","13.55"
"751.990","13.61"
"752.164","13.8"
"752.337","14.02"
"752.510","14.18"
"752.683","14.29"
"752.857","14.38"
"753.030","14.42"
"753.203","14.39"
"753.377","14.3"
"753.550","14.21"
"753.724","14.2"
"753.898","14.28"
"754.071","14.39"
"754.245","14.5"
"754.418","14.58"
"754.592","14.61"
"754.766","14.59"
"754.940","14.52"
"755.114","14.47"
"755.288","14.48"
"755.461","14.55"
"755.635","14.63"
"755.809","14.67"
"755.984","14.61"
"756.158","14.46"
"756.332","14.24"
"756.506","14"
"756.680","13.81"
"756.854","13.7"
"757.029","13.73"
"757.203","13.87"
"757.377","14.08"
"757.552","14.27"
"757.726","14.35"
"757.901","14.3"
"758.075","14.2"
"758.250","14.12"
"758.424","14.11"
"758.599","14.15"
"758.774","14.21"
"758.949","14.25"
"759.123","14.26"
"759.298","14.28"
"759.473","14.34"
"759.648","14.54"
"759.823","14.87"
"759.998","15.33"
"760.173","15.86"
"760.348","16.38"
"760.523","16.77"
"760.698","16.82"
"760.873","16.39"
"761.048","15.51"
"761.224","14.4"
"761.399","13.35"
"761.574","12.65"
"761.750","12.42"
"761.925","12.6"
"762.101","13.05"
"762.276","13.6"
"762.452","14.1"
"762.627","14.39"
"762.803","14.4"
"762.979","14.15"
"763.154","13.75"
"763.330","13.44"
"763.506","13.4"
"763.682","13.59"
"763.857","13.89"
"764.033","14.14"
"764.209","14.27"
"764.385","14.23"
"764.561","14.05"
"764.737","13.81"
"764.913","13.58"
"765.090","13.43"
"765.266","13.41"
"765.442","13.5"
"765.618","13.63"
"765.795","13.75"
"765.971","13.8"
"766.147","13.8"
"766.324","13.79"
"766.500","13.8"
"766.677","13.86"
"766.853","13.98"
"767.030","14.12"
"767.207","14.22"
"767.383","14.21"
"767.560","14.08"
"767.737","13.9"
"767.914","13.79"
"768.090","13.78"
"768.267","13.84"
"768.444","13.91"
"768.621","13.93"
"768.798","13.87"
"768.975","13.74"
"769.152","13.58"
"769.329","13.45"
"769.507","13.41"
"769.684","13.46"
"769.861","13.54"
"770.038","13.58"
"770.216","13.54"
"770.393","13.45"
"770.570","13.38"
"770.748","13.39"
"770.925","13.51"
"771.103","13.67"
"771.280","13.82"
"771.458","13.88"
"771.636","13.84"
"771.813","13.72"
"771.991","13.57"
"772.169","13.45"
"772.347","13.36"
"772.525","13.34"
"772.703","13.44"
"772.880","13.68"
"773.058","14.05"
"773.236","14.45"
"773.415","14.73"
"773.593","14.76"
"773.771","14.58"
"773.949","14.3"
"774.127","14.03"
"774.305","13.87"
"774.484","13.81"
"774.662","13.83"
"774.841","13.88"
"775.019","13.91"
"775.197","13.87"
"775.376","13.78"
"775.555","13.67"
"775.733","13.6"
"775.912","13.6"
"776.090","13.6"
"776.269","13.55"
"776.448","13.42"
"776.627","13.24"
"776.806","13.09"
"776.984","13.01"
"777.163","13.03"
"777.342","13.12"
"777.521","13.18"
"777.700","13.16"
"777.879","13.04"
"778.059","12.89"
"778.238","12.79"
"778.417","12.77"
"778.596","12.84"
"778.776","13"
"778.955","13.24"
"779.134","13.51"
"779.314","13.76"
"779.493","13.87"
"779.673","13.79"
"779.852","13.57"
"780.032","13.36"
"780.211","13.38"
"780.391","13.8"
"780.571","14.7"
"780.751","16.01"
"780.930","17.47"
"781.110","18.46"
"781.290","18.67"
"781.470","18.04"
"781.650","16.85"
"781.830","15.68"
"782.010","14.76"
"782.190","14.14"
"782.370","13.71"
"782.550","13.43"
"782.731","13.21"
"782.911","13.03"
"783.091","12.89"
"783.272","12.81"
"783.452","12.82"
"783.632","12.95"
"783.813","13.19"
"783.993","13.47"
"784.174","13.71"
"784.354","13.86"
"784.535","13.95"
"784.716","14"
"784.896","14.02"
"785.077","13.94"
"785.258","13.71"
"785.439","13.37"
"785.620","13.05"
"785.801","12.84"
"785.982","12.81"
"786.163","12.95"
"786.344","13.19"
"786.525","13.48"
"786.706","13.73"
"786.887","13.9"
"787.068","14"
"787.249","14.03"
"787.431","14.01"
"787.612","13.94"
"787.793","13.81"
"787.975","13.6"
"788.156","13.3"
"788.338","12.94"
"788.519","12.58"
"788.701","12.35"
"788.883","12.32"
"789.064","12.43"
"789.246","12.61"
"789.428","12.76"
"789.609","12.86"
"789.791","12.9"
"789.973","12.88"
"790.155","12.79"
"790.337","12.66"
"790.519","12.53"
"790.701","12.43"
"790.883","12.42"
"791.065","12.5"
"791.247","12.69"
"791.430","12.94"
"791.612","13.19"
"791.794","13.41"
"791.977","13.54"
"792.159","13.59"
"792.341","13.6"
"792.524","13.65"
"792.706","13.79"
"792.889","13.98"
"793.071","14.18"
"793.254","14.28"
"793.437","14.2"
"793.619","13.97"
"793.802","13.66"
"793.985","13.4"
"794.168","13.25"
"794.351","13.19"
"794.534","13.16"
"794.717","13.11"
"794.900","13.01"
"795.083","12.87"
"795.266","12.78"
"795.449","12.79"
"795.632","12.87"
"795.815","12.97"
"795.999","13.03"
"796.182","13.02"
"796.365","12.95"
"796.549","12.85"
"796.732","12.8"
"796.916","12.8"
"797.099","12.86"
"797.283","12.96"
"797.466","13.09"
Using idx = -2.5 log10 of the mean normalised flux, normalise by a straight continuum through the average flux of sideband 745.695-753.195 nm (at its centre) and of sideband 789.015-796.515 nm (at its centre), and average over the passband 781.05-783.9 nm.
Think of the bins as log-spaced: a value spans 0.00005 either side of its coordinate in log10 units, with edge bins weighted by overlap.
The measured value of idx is -0.10 mag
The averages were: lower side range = 14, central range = 14.6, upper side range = 13.1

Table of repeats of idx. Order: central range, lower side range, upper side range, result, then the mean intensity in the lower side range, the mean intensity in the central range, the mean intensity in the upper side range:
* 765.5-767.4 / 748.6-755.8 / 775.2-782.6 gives 0.02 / 14.2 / 13.9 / 14.1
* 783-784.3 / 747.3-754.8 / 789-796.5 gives 0.02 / 14.1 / 13.1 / 13.1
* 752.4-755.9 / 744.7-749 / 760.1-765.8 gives -0.03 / 14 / 14.4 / 14.1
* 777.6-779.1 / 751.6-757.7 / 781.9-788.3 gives 0.06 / 14.2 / 13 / 13.5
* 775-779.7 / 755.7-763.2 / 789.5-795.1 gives 0.03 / 14.4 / 13.3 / 13.3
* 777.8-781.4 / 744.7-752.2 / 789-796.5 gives -0.07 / 14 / 14.3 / 13.1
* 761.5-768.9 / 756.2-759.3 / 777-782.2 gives 0.03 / 14.1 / 13.8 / 14.4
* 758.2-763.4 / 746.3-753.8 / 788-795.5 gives -0.05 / 14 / 14.4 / 13.1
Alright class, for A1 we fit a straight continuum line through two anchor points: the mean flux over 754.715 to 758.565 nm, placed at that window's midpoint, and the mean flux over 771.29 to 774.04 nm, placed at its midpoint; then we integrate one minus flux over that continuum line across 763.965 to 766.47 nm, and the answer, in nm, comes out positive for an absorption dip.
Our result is 0.05 nm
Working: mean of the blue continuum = 14.3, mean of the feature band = 13.8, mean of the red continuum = 13.9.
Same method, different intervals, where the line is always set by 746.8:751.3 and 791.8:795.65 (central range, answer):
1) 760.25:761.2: -0.16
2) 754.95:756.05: -0.05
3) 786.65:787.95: -0.03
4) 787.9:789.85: 0.11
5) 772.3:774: -0.04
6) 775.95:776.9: 0.02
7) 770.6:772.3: 0.02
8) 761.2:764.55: 0.05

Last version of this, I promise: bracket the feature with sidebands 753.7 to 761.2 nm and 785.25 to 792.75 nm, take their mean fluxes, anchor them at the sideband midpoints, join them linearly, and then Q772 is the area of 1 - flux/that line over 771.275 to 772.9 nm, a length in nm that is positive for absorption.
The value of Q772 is 0.04 nm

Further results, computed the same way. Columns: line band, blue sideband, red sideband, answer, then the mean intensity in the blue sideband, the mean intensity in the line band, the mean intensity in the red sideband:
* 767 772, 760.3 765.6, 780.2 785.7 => 0.17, 14.1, 13.7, 14.4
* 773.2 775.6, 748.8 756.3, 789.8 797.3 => -0.08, 14.3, 14.1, 13.2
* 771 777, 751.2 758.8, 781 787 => 0.15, 14.2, 13.8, 14.1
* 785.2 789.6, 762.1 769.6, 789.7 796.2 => 0.03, 13.8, 13.2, 13.2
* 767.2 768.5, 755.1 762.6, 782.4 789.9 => 0.01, 14.4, 14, 13.3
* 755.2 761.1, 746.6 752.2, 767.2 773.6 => -0.32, 14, 14.6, 13.7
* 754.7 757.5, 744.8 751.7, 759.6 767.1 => -0.03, 14.1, 14.3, 14.2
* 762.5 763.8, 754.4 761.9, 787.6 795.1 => 0.04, 14.5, 13.9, 13.2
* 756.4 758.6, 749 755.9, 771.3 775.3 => 0.02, 14.2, 14.1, 13.9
